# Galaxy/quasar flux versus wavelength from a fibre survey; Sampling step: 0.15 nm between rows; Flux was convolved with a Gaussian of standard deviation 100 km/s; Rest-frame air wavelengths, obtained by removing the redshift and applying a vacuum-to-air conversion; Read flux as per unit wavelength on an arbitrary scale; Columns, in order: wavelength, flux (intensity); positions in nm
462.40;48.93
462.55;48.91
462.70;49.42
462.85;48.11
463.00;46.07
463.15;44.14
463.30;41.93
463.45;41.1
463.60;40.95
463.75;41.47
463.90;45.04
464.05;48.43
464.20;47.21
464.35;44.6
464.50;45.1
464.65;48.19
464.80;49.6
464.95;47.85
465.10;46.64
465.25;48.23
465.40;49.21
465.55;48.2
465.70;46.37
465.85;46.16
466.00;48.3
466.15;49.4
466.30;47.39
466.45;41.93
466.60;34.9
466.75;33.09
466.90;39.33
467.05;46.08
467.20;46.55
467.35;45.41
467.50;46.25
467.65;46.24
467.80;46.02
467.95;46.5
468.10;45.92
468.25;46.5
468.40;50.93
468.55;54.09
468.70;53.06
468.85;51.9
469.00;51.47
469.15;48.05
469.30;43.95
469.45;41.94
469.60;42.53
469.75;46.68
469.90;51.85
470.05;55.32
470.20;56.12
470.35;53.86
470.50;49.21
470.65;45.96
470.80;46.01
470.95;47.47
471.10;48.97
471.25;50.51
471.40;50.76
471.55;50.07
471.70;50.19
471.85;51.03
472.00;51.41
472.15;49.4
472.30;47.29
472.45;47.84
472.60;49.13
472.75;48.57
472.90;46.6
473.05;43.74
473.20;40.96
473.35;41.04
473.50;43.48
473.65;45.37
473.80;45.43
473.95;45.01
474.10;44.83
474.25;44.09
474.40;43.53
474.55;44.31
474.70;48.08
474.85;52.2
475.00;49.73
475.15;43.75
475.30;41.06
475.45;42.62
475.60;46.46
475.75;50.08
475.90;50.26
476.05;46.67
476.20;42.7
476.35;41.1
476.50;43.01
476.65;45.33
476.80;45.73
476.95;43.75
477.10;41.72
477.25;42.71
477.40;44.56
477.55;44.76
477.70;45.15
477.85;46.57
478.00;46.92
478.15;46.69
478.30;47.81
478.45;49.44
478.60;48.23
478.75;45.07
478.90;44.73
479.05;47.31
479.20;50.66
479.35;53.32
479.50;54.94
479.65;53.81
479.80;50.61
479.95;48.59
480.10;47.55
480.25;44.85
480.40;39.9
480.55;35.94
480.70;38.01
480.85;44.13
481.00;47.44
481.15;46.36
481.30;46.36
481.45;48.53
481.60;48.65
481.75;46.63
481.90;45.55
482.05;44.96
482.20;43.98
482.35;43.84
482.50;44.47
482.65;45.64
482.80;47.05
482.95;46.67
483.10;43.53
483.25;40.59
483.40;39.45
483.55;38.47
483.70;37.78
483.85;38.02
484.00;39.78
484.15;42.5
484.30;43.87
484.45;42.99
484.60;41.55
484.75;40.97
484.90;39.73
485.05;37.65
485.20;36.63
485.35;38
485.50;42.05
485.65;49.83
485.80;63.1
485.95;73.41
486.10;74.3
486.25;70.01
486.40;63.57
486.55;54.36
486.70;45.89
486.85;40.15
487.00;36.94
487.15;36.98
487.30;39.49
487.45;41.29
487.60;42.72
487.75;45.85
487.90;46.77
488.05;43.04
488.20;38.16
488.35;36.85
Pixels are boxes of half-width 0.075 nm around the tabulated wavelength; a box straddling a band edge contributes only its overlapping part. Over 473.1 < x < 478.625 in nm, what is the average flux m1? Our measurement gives 45.2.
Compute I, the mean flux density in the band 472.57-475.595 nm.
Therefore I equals 45.1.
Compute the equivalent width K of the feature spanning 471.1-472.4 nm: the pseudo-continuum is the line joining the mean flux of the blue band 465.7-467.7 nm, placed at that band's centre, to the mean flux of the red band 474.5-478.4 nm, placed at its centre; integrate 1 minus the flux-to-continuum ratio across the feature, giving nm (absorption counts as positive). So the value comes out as -0.15 nm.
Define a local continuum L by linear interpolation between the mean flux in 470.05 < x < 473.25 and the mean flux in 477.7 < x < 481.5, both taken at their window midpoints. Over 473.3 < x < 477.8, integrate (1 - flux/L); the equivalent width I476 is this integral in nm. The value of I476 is 0.28 nm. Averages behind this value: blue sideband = 49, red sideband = 46.9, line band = 45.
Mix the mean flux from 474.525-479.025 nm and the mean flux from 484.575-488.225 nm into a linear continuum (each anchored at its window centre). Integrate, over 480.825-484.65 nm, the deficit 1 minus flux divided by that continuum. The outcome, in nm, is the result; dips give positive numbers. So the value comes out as 0.25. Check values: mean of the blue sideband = 45.7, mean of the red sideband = 47.5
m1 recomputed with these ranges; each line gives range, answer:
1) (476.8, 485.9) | 44.9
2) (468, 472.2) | 49.5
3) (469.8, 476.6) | 47.3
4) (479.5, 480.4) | 48.8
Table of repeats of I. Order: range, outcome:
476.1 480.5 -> 46.4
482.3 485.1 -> 41.8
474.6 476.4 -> 46.3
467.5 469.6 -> 47.9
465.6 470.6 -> 47.1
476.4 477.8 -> 44.1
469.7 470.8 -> 51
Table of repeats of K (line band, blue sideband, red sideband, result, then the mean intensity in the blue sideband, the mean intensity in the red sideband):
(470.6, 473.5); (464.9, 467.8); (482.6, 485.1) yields -0.24 nm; 45.1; 41.5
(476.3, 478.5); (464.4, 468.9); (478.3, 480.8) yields 0.09 nm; 46.5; 47.1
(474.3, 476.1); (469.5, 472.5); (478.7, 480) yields 0.12 nm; 49.6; 50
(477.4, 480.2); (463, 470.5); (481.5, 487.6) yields -0.14 nm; 46.6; 45.7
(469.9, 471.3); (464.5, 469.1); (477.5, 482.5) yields -0.11 nm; 46.7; 46.6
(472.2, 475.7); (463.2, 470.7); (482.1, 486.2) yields 0.04 nm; 46.7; 45.2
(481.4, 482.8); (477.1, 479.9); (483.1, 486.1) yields 0.00 nm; 47.8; 44.3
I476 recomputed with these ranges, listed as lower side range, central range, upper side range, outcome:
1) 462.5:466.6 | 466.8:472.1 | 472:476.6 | -0.296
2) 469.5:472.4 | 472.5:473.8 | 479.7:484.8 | 0.095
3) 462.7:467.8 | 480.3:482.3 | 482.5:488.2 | 0.051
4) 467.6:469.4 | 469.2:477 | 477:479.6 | 0.174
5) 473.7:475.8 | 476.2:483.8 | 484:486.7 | 0.386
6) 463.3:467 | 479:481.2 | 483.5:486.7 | 0.017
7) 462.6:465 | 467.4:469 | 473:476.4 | -0.121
